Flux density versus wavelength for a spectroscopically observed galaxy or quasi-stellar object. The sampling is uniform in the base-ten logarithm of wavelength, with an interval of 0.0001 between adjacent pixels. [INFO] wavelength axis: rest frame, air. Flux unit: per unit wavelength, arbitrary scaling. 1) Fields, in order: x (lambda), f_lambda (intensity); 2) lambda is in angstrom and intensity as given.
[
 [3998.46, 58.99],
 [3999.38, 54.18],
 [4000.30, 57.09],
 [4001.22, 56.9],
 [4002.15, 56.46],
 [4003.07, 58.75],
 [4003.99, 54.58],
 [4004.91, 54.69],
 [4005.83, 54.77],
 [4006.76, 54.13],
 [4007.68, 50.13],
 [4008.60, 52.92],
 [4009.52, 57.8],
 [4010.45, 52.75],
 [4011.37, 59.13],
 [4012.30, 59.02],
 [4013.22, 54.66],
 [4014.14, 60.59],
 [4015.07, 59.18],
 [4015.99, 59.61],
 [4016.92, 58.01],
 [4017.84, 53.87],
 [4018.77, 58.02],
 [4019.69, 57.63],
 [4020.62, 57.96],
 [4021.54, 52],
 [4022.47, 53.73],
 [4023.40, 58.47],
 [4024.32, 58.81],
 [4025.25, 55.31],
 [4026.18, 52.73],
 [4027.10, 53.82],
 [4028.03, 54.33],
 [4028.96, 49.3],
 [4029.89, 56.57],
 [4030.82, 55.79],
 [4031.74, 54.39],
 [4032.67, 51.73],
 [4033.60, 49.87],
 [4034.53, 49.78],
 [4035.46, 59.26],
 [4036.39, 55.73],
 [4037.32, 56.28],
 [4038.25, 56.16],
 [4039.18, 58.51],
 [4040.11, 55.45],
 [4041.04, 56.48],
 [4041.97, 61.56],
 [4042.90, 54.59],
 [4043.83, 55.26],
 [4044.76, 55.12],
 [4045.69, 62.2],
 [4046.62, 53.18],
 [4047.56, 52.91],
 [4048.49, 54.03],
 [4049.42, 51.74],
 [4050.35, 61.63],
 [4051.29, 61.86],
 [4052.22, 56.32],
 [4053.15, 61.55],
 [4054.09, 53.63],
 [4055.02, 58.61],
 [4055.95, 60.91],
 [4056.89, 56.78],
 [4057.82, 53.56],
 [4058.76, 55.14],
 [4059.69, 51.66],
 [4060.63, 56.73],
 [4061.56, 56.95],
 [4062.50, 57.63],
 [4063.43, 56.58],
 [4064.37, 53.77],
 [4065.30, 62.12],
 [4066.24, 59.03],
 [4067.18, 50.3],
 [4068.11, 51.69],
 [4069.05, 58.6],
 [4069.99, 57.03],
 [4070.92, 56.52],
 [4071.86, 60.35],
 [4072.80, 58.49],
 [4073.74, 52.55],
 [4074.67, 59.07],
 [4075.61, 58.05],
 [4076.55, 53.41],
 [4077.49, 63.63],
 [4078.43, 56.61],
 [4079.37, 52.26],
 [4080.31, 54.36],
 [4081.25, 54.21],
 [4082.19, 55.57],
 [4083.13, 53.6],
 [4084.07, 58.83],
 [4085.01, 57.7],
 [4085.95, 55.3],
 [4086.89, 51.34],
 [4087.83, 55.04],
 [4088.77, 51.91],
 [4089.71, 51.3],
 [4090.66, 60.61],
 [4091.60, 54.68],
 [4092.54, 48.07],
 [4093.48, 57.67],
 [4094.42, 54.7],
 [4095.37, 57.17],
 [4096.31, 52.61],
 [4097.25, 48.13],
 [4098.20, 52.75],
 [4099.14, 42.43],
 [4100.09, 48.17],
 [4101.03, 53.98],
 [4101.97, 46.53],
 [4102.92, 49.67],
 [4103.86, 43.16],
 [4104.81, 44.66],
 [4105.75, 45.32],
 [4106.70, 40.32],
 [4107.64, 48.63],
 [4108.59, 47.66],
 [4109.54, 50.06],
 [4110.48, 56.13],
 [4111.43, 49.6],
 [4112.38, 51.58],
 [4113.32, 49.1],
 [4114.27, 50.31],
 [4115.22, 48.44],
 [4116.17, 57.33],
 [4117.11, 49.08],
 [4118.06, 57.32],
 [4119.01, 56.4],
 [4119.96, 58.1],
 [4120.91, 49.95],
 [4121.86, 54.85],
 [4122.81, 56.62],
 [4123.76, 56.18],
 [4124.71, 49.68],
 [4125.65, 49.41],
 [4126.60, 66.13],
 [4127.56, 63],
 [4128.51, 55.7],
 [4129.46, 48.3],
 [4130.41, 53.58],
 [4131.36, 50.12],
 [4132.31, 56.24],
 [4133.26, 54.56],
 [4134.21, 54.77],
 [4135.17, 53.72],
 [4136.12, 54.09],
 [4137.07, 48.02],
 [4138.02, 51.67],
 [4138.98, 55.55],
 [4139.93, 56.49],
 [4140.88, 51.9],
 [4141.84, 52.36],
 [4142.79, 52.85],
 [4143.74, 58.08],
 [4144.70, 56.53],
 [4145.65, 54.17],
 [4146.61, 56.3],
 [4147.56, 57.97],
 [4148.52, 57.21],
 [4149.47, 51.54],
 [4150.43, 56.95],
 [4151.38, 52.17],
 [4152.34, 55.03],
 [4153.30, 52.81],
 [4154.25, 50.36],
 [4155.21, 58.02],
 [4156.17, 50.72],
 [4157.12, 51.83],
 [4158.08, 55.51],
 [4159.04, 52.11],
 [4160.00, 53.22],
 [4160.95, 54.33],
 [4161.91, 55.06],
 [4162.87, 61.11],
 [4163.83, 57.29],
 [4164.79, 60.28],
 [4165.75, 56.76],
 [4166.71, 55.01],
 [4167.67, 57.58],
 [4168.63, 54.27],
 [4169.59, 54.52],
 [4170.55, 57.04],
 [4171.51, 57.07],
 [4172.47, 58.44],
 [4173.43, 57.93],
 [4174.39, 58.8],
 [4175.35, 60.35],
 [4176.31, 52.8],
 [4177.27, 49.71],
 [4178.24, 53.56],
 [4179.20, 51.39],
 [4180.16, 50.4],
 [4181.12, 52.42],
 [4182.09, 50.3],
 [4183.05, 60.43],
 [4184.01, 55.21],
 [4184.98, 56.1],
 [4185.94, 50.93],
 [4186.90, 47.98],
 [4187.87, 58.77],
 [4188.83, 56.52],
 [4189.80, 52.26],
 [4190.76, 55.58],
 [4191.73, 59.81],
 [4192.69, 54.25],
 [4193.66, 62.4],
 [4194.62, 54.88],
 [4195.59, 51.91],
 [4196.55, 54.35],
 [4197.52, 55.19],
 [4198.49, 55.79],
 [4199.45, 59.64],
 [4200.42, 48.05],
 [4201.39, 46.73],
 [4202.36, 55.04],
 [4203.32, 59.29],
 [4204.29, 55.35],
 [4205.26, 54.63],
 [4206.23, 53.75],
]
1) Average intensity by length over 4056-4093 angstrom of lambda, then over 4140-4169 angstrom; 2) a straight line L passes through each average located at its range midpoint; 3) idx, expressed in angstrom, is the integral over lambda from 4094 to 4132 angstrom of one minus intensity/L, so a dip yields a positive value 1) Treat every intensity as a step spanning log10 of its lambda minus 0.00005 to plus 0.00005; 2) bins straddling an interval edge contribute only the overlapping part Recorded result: 2.6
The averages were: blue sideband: 55.7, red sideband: 55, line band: 51.6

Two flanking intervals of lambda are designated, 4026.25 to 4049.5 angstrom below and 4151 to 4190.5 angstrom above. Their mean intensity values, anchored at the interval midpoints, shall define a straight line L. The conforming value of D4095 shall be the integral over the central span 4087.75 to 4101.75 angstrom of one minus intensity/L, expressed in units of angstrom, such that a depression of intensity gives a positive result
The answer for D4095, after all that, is 0.6 angstrom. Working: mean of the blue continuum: 55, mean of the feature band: 52.4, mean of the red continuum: 54.8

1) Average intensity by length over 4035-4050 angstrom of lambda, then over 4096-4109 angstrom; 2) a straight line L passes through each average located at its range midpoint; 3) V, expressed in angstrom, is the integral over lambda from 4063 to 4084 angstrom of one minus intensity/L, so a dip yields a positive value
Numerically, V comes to -1.9 angstrom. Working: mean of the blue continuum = 56.2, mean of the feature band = 56.3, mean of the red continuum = 47.4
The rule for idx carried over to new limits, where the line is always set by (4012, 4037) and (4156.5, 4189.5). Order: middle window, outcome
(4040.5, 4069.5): -0.55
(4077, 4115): 2.39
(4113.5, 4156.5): 0.79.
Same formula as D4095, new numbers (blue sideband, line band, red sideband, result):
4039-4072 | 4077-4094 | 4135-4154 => 0.21 angstrom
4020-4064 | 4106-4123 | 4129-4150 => 0.88 angstrom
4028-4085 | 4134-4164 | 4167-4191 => 0.43 angstrom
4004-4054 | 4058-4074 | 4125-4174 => -0.17 angstrom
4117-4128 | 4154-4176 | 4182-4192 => -0.32 angstrom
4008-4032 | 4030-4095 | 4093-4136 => -2.06 angstrom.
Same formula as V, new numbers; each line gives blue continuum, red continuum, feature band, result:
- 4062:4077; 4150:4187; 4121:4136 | 0.2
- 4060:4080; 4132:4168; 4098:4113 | 2.1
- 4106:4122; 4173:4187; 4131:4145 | -0.4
